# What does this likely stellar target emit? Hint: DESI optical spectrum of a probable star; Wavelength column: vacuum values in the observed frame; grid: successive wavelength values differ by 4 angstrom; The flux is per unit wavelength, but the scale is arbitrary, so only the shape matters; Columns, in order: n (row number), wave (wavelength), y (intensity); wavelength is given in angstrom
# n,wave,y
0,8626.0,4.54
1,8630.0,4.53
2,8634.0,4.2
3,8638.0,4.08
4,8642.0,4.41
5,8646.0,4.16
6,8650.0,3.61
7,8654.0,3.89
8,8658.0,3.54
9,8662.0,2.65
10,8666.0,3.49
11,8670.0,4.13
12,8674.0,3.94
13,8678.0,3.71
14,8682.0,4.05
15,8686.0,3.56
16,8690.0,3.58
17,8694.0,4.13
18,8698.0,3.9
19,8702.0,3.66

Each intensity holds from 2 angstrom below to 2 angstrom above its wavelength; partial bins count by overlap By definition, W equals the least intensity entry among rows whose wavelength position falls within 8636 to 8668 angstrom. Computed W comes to 2.65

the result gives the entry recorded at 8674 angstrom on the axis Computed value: 3.94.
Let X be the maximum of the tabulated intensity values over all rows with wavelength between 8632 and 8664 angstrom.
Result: 4.41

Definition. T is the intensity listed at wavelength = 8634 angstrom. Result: 4.2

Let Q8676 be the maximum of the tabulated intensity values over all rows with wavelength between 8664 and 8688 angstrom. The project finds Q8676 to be 4.13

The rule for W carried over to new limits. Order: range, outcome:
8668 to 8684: 3.71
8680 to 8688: 3.56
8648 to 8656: 3.61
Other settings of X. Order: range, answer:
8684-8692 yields 3.58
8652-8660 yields 3.89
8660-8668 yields 3.49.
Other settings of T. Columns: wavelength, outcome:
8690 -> 3.58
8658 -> 3.54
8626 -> 4.54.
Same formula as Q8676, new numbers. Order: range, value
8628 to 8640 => 4.53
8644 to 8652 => 4.16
